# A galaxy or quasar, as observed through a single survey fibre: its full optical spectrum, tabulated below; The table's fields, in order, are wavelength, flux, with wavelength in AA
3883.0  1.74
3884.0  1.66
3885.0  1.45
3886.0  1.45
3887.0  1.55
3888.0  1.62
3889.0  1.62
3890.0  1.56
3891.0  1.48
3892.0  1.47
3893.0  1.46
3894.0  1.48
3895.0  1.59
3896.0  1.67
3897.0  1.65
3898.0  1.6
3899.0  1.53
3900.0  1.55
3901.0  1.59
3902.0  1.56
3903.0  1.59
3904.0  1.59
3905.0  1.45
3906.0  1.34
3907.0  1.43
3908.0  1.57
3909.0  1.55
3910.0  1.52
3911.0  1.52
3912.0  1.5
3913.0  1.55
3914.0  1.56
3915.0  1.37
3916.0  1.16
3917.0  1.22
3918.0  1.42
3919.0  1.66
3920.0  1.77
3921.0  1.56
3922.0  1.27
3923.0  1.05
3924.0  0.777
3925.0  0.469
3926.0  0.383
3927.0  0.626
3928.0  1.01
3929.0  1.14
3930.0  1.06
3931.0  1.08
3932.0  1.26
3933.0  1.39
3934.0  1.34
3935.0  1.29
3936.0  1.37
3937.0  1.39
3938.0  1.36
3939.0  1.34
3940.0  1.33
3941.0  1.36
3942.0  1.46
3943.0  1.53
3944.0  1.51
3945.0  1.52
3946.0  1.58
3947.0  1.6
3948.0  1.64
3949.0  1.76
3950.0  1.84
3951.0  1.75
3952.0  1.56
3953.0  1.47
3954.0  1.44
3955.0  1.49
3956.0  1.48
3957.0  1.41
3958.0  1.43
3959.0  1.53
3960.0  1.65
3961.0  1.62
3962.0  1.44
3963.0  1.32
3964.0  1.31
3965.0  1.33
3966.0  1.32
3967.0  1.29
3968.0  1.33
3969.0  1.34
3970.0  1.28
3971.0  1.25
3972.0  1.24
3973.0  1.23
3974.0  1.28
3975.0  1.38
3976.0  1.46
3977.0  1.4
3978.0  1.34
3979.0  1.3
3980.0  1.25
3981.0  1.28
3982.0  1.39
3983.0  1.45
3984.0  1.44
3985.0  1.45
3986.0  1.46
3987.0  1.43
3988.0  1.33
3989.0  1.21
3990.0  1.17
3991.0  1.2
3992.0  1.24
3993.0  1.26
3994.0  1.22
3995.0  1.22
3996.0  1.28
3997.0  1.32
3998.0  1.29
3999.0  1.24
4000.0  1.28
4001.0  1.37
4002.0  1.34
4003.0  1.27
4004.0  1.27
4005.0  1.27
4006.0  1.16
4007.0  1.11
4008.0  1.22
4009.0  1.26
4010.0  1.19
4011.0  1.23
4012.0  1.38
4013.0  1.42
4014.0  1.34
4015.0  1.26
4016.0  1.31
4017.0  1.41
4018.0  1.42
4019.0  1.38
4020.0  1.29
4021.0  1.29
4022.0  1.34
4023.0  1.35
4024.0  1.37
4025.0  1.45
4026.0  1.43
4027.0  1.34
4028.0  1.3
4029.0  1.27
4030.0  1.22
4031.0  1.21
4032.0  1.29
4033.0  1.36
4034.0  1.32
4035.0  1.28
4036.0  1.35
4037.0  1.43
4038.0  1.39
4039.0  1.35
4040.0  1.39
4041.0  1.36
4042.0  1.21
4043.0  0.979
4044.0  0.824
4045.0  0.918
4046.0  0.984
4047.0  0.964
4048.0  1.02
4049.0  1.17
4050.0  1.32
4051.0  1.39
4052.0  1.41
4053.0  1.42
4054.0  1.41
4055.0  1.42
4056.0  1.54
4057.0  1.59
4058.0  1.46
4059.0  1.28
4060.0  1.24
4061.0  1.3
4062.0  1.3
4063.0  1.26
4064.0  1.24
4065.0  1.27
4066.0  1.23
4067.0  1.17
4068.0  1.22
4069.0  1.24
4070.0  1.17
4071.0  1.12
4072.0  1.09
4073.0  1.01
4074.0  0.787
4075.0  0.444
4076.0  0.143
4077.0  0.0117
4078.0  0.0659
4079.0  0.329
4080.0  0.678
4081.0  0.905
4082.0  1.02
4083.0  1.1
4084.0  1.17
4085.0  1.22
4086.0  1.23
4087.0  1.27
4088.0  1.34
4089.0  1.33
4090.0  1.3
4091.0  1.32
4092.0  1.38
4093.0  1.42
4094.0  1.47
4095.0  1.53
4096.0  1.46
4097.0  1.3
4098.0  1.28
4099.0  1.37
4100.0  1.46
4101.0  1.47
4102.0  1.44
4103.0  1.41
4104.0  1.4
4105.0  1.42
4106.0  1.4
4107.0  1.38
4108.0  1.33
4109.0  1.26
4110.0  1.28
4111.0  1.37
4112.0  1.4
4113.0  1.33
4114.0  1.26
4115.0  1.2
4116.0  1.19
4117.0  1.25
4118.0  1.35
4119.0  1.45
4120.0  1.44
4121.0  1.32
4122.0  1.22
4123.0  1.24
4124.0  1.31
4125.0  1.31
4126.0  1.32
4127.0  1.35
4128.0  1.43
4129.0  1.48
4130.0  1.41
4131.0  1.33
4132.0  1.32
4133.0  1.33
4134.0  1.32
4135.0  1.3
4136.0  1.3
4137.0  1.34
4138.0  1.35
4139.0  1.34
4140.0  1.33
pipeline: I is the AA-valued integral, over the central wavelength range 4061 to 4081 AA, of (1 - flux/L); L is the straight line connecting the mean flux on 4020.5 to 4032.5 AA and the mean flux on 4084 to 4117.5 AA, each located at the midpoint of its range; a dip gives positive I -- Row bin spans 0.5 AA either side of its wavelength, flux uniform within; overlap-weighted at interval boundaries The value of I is 6.6 AA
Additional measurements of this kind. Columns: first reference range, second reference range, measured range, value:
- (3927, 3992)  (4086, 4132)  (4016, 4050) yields 2.6 AA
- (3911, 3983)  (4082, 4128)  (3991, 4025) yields 1.4 AA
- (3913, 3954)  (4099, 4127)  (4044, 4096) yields 8.2 AA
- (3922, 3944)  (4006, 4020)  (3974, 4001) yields -1.5 AA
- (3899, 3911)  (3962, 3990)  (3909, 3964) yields 2.4 AA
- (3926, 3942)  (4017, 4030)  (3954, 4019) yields -2.2 AA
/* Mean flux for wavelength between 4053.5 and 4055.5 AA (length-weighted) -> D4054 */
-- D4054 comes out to 1.42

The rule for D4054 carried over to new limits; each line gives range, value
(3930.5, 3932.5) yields 1.17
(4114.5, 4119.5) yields 1.29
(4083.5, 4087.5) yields 1.22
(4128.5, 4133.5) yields 1.37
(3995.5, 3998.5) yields 1.3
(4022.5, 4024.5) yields 1.36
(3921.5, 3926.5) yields 0.79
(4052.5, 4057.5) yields 1.48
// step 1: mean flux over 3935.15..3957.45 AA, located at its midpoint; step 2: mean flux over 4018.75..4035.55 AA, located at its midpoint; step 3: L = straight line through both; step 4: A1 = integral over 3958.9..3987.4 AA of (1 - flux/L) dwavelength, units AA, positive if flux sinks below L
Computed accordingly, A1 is 1.5 AA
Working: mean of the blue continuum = 1.51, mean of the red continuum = 1.32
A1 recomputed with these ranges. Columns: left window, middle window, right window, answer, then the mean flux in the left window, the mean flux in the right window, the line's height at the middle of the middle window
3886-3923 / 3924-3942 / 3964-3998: 3.8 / 1.51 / 1.31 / 1.44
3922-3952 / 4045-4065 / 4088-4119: 0.7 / 1.29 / 1.36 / 1.34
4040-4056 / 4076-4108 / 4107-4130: 2.7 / 1.2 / 1.33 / 1.28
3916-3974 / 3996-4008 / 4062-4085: -1.2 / 1.35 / 0.91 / 1.15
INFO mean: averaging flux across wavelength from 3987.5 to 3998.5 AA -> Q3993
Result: 1.25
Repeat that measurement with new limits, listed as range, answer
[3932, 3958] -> 1.48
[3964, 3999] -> 1.31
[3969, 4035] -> 1.31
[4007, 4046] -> 1.29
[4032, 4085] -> 1.12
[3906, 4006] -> 1.35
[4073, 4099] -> 1.03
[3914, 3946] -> 1.25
